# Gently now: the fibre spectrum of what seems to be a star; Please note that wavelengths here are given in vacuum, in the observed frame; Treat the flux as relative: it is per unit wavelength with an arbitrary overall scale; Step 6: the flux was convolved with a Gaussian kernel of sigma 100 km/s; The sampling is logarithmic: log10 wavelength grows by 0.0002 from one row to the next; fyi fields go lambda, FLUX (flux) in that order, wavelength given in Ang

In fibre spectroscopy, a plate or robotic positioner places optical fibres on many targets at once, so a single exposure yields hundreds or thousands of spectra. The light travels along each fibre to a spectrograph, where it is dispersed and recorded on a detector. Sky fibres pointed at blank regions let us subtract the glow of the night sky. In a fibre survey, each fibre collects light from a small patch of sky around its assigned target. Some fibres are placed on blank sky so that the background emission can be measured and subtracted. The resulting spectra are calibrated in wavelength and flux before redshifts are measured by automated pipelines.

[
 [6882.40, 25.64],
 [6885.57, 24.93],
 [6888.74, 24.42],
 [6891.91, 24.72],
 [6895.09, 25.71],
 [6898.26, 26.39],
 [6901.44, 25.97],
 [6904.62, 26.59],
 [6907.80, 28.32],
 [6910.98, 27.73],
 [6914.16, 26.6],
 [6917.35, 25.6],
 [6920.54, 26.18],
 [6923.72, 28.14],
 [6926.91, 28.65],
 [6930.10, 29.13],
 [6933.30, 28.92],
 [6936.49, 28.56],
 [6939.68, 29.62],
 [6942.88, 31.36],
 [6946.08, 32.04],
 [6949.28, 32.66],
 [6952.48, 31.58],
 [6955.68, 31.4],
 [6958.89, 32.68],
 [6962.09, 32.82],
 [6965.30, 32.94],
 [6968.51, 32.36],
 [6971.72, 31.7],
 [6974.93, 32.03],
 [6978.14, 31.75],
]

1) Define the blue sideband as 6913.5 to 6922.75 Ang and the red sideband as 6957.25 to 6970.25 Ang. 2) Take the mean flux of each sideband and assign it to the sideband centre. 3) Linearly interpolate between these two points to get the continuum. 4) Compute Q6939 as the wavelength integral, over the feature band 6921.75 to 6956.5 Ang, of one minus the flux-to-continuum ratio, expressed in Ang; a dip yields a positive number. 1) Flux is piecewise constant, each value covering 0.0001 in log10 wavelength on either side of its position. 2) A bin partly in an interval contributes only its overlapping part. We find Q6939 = -1.1 Ang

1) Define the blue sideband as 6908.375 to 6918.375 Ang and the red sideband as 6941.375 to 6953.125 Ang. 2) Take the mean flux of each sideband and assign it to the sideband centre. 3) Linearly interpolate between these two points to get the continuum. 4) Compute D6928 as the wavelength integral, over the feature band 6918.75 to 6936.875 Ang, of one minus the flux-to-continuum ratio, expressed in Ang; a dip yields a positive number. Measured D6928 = 0.5 Ang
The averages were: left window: 26.9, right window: 31.9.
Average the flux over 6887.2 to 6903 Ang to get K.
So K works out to 25.4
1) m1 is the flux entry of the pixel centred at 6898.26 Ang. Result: 26.39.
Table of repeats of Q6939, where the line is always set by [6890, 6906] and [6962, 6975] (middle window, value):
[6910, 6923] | 0.5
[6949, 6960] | -0.3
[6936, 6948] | -0.3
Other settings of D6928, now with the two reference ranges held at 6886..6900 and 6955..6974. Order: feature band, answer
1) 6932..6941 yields 0.2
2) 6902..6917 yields -0.1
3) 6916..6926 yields 0.5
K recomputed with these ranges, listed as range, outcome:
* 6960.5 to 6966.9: 32.9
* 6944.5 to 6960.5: 32.1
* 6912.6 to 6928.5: 27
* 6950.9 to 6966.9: 32.3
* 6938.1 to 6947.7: 31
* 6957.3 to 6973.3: 32.5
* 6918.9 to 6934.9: 28.2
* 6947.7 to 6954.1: 32.1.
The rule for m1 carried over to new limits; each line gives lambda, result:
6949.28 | 32.66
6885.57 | 24.93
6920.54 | 26.18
